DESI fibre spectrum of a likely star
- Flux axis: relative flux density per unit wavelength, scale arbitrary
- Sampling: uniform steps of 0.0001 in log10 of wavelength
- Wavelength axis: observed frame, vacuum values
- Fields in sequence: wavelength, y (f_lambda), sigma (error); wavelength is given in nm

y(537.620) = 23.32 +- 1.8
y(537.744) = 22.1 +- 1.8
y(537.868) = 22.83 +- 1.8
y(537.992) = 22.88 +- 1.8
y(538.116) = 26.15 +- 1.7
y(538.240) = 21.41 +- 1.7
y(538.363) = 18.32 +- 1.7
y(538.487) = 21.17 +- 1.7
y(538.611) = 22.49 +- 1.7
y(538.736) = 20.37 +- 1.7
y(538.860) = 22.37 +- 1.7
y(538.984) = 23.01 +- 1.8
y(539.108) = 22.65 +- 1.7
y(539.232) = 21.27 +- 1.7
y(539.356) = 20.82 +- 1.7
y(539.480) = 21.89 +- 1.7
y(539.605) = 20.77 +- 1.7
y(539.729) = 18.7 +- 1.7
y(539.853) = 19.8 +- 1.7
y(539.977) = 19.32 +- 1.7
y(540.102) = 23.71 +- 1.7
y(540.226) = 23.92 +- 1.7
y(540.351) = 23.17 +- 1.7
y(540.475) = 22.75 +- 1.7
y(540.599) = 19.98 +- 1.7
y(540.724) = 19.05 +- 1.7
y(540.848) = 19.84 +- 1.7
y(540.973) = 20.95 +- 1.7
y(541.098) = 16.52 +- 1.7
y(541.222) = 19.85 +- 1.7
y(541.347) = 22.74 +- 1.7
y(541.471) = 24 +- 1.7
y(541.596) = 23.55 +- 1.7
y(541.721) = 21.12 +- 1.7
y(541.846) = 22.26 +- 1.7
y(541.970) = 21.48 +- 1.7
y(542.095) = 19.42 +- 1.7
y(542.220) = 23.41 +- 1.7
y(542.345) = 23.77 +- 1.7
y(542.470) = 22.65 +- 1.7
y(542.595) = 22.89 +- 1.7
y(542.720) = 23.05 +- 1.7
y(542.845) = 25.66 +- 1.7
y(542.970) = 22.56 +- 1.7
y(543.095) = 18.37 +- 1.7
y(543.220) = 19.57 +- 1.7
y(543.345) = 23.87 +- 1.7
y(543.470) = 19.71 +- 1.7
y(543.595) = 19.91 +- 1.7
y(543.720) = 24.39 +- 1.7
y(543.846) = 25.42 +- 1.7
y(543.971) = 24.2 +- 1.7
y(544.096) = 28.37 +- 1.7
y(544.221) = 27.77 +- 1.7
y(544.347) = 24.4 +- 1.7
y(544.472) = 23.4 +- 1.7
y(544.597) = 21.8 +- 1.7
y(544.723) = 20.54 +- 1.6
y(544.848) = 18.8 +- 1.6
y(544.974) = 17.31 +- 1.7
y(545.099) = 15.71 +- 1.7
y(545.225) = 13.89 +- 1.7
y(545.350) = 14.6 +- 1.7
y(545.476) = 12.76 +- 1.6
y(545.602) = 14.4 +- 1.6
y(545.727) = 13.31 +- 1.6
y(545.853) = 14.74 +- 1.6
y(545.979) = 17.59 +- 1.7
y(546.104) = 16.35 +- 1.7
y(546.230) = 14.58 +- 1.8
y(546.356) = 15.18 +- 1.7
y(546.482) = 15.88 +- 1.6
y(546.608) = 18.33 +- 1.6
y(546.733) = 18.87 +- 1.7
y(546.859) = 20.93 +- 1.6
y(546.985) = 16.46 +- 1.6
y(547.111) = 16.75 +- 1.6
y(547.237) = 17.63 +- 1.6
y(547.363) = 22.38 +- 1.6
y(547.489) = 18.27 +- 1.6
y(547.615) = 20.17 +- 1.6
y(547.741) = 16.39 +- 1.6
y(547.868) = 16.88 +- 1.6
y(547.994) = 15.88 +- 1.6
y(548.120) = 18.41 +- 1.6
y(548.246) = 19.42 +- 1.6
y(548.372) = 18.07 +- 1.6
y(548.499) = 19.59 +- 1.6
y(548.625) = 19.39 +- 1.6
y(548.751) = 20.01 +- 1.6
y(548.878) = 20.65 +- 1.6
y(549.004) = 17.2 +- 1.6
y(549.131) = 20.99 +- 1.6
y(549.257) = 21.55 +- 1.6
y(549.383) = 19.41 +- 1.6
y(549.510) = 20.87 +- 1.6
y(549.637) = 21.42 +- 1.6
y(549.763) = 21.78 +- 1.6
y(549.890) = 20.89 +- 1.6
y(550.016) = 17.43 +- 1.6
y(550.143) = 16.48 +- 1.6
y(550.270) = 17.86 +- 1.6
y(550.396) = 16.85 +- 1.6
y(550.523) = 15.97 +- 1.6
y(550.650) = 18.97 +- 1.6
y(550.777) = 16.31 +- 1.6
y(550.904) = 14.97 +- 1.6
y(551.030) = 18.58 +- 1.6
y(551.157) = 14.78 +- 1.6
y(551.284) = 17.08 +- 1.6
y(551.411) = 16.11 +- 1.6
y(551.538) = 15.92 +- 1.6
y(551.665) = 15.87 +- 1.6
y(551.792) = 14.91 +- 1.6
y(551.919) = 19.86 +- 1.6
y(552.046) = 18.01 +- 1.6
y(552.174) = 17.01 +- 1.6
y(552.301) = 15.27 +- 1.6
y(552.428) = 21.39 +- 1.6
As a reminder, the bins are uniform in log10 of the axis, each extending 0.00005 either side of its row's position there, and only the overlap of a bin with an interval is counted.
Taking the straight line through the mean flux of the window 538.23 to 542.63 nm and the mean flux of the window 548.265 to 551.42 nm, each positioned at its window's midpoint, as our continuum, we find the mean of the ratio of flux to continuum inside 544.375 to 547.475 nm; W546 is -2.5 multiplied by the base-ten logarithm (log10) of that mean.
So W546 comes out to 0.15 mag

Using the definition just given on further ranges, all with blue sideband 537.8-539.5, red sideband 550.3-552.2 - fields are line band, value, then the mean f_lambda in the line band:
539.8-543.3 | -0.045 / 21.6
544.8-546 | 0.255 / 15.2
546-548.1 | 0.055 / 17.6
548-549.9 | -0.123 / 19.8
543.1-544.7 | -0.178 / 23.3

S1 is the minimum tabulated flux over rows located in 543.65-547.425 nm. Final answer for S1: 12.76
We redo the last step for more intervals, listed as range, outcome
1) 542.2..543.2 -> 18.37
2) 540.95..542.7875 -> 16.52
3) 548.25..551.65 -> 14.78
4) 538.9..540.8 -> 18.7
